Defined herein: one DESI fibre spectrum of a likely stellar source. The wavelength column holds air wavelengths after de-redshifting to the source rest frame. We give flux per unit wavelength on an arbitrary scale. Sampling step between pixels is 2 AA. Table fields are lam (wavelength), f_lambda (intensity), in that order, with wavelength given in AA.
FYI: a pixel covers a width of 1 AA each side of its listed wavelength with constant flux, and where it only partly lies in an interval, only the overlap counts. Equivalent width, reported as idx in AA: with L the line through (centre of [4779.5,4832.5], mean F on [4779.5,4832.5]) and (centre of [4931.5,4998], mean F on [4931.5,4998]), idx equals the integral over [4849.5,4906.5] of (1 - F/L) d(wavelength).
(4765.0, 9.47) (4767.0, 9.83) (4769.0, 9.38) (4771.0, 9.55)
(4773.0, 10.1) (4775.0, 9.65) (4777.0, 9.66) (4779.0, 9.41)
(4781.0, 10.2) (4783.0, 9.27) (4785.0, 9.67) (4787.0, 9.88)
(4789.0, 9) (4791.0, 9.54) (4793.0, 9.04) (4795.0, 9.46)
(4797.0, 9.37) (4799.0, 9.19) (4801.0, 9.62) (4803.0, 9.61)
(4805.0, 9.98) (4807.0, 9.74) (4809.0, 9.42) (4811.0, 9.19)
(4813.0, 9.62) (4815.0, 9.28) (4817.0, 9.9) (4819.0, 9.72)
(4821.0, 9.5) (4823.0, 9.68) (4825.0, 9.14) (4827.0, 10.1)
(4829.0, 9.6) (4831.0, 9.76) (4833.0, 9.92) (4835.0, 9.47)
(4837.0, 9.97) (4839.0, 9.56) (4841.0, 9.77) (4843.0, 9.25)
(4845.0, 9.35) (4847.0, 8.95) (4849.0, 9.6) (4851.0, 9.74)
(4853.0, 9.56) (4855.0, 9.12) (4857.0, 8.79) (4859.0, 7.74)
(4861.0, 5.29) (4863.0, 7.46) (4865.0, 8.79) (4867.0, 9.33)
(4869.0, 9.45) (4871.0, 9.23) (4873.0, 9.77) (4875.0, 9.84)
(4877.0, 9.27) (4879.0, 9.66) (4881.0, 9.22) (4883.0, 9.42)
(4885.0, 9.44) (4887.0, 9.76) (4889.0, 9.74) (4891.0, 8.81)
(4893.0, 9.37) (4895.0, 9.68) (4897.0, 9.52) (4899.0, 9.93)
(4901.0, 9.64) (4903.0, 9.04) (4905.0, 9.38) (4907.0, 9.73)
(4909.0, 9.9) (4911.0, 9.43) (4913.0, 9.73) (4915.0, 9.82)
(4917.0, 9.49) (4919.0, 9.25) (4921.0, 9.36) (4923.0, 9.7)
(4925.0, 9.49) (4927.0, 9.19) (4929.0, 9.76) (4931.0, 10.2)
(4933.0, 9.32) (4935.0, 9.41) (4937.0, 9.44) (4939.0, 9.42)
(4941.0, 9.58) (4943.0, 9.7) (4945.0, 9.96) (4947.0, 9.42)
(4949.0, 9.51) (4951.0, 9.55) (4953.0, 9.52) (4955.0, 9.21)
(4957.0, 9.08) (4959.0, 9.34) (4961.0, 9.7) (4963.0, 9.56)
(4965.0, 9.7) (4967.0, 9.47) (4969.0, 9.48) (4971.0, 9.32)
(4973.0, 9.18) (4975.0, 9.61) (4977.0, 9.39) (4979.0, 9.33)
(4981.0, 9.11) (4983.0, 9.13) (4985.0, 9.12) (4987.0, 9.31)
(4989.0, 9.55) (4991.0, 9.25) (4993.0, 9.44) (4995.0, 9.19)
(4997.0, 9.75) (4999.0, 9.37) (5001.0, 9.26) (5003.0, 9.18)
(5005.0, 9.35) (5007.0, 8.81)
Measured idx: 2.09 AA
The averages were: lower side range 9.56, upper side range 9.43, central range 9.15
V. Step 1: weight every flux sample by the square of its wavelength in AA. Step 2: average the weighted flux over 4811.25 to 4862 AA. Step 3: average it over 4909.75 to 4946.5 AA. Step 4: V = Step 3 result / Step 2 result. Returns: 1.1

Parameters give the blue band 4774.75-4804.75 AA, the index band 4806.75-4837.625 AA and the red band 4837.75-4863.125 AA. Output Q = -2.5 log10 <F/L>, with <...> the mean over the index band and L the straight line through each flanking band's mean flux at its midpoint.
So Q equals -0.05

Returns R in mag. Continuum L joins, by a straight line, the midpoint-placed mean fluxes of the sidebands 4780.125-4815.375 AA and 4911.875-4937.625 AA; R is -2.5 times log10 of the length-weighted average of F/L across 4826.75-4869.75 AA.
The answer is 0.05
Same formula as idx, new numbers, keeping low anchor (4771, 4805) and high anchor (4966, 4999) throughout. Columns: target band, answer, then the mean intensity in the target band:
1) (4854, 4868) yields 2.1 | 8.07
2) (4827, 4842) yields -0.4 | 9.75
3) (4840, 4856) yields 0.1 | 9.42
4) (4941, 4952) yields -0.3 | 9.62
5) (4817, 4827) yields -0.1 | 9.61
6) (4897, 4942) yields -0.7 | 9.55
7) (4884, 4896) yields 0.0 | 9.47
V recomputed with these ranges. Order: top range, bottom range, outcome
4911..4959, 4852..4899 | 1.07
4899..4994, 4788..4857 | 1.05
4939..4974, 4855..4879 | 1.13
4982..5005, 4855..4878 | 1.13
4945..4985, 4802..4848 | 1.04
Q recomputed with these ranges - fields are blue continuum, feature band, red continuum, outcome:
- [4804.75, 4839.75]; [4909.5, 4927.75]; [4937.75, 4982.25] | 0.000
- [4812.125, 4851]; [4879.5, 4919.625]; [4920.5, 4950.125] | 0.006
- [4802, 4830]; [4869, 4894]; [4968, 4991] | 0.003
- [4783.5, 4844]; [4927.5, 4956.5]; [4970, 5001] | -0.019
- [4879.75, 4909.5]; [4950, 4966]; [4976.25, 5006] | -0.009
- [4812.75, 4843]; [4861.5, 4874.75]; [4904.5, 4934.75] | 0.083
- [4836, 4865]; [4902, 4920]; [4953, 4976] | -0.043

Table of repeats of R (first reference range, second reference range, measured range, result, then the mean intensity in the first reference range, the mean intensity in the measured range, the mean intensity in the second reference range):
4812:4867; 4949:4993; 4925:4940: -0.02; 9.21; 9.53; 9.38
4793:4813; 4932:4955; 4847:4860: 0.05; 9.49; 9.08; 9.52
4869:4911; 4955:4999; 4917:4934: -0.01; 9.51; 9.53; 9.38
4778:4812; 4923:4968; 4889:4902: 0.00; 9.51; 9.51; 9.53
